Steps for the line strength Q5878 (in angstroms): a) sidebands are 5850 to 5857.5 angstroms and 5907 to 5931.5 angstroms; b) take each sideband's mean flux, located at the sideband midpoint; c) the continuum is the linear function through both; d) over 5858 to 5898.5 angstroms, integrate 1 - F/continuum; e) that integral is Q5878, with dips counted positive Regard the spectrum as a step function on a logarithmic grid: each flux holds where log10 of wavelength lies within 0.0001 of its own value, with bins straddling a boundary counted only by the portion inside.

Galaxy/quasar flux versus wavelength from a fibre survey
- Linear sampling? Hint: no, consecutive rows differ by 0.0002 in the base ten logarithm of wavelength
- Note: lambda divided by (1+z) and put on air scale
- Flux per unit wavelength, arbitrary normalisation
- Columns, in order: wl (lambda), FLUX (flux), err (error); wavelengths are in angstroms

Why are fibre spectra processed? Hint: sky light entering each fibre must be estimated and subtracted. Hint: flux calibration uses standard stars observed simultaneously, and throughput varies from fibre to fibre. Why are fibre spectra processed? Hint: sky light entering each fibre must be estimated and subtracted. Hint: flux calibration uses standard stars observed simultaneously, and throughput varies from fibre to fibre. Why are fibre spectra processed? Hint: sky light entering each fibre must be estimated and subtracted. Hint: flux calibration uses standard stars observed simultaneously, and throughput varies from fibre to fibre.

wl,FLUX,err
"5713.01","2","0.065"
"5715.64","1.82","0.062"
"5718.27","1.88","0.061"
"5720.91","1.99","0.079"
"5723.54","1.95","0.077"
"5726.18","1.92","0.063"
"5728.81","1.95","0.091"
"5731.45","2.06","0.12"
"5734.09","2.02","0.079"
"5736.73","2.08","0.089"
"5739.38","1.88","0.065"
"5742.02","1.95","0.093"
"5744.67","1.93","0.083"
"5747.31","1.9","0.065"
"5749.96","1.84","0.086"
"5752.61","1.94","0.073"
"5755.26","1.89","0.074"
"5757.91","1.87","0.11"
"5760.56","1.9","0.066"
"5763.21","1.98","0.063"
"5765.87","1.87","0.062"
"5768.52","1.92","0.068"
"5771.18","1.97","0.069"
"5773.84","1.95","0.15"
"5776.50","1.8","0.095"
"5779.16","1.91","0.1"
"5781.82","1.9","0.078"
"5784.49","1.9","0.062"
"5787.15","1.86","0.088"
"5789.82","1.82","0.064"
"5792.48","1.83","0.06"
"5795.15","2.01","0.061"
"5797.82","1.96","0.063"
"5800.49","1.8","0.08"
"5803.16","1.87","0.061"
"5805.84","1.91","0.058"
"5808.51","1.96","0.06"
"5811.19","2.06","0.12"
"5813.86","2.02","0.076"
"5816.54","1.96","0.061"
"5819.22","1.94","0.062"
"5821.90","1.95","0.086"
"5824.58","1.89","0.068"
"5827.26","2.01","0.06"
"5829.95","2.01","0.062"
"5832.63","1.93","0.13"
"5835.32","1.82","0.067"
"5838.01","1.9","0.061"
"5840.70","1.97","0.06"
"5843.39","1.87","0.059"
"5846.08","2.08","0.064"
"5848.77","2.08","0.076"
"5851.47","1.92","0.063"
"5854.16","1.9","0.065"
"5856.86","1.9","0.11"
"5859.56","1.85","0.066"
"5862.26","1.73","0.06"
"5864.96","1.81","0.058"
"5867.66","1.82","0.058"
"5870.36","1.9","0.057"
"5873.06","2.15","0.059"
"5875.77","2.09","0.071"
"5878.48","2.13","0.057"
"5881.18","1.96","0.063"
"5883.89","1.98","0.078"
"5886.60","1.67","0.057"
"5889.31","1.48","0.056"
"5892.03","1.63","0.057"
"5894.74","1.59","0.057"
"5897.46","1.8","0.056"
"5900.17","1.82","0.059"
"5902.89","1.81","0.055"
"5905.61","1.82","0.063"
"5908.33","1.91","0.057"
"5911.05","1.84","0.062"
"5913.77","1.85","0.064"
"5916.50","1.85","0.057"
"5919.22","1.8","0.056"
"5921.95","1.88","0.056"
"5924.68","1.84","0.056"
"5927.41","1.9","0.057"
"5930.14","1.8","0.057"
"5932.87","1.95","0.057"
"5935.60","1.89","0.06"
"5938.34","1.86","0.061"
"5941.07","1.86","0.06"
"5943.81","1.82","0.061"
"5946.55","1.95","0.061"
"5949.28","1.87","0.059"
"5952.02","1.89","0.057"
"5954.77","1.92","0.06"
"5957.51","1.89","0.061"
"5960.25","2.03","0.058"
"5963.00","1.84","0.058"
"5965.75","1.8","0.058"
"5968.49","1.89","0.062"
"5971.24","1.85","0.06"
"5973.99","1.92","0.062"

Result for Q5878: 1.0 angstroms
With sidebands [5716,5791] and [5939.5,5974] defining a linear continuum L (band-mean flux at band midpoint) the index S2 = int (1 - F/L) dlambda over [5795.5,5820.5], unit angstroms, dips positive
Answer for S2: -0.43 angstroms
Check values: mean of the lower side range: 1.92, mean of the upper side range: 1.89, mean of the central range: 1.94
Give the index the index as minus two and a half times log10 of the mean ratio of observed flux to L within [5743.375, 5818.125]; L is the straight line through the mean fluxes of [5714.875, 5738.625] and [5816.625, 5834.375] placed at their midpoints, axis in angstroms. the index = 0.03 mag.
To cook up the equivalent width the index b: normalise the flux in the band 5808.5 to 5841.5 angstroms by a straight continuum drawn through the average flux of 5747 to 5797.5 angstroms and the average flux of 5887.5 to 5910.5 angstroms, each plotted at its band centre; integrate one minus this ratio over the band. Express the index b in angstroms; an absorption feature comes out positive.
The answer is -2.2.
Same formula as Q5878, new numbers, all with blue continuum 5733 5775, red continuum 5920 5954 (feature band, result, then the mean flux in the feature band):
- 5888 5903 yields 1.7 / 1.68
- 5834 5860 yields -0.4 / 1.93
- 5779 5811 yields 0.3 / 1.9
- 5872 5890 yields -0.4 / 1.94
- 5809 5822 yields -0.5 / 1.99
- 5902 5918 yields 0.3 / 1.85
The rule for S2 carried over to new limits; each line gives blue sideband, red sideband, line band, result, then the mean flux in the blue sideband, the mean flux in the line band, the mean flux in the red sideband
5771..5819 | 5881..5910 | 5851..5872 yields -0.5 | 1.92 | 1.86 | 1.76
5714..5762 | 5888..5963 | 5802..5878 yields -2.5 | 1.93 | 1.94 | 1.84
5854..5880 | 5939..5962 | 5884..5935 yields 3.1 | 1.93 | 1.8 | 1.9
